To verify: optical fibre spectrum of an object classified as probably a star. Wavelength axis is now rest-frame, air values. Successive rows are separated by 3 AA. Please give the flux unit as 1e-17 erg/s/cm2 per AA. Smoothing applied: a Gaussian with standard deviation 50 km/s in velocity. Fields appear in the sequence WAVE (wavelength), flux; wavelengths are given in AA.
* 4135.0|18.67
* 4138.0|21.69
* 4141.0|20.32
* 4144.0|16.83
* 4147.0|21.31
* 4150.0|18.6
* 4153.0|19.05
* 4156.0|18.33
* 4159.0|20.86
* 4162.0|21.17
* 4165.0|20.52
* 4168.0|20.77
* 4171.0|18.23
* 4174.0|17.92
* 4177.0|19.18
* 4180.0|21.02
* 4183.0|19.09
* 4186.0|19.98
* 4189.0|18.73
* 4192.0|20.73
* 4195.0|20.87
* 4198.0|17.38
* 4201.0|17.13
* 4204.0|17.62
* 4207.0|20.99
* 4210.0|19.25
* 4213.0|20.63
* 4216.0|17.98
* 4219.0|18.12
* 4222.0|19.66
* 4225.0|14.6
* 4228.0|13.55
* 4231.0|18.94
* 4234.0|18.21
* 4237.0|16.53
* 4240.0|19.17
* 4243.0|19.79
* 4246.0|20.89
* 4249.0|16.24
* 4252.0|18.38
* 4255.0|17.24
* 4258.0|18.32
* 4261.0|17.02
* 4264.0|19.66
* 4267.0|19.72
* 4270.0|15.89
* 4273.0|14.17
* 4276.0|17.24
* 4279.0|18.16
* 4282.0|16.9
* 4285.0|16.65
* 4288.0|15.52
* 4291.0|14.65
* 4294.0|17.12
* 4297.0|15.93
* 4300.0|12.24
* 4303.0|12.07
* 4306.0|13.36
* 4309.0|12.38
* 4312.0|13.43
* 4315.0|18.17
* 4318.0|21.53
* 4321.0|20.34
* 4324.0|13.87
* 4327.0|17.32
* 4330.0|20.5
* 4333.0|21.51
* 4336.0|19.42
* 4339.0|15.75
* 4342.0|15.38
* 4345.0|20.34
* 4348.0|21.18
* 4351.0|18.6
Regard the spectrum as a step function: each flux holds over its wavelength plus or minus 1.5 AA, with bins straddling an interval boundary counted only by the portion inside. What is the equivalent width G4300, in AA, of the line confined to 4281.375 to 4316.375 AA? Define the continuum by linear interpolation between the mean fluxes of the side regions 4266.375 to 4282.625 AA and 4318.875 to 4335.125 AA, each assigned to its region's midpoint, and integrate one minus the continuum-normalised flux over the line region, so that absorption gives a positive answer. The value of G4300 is 5.8 AA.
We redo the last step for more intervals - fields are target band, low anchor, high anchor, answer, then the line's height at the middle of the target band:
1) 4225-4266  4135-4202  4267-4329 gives -1.16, 17.4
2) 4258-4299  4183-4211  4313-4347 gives 4.28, 18.8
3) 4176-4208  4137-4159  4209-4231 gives -1.55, 18.4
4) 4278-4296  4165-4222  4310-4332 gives 1.76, 18.2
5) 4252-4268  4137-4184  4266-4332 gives -1.06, 17.2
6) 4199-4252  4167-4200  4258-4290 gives 0.39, 18.3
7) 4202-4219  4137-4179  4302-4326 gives -0.75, 18.3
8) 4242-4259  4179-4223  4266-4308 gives -1.27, 17.2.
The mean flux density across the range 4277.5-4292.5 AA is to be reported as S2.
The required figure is 16.4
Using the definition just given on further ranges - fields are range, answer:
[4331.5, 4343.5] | 18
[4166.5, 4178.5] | 19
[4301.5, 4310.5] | 12.6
